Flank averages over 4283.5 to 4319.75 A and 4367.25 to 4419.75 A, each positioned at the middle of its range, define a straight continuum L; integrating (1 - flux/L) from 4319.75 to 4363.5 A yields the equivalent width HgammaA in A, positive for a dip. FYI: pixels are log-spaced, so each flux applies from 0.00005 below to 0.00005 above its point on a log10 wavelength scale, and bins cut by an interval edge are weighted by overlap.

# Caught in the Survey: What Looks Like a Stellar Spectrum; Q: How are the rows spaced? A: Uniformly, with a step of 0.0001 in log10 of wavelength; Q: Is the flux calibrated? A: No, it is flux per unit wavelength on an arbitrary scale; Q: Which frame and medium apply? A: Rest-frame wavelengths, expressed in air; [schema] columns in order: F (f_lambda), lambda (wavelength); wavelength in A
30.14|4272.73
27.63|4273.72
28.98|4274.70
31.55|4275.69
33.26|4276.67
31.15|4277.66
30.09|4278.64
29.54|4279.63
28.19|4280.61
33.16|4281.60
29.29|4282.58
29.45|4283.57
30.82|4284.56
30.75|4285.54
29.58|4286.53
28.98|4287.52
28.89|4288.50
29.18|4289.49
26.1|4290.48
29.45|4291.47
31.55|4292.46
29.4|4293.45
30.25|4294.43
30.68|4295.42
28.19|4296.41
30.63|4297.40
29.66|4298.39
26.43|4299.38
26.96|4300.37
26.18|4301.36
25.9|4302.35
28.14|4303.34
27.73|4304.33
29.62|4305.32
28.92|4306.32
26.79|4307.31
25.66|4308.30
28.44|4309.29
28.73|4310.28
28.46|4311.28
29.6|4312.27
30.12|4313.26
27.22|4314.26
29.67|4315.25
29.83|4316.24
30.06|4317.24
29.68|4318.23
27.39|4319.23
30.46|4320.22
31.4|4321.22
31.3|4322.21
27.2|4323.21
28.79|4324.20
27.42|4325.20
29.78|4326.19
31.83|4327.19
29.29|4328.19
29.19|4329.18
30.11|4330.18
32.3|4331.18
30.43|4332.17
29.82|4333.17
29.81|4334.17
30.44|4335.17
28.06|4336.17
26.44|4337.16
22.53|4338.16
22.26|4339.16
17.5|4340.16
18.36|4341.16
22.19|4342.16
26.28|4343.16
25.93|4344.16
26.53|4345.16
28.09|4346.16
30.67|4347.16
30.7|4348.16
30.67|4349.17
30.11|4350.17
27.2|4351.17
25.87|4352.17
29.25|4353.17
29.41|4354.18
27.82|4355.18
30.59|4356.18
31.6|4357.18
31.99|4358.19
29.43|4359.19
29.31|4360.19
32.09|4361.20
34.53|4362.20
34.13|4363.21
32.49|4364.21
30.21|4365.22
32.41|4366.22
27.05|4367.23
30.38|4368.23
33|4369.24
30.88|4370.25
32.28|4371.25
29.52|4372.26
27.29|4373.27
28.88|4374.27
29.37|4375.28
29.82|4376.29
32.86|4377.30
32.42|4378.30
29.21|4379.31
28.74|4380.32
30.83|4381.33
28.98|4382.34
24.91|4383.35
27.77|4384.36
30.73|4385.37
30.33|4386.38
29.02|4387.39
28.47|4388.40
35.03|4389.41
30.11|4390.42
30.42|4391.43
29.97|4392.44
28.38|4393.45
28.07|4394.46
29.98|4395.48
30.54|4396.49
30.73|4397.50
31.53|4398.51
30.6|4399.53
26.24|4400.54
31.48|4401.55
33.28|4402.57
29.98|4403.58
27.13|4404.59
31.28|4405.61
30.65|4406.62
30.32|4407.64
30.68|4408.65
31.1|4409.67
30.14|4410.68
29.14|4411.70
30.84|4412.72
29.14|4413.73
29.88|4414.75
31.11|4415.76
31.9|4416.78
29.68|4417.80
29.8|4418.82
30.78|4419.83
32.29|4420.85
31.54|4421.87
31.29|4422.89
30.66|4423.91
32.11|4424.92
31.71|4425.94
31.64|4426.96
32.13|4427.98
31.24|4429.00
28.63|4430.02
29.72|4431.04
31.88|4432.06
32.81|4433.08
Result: 1.1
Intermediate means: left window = 28.8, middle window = 28.6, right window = 30.1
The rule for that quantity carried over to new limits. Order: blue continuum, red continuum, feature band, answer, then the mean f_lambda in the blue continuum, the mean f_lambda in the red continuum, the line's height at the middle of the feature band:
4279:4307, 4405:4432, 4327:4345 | 1.8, 29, 30.8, 29.6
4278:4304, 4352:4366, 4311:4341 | 1.5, 29.1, 30.8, 30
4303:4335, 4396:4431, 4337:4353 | 2.1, 29.2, 30.6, 29.6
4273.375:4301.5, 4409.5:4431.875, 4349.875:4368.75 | -0.1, 29.6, 30.8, 30.2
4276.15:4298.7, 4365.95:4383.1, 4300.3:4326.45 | 1.2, 29.9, 30.1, 30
